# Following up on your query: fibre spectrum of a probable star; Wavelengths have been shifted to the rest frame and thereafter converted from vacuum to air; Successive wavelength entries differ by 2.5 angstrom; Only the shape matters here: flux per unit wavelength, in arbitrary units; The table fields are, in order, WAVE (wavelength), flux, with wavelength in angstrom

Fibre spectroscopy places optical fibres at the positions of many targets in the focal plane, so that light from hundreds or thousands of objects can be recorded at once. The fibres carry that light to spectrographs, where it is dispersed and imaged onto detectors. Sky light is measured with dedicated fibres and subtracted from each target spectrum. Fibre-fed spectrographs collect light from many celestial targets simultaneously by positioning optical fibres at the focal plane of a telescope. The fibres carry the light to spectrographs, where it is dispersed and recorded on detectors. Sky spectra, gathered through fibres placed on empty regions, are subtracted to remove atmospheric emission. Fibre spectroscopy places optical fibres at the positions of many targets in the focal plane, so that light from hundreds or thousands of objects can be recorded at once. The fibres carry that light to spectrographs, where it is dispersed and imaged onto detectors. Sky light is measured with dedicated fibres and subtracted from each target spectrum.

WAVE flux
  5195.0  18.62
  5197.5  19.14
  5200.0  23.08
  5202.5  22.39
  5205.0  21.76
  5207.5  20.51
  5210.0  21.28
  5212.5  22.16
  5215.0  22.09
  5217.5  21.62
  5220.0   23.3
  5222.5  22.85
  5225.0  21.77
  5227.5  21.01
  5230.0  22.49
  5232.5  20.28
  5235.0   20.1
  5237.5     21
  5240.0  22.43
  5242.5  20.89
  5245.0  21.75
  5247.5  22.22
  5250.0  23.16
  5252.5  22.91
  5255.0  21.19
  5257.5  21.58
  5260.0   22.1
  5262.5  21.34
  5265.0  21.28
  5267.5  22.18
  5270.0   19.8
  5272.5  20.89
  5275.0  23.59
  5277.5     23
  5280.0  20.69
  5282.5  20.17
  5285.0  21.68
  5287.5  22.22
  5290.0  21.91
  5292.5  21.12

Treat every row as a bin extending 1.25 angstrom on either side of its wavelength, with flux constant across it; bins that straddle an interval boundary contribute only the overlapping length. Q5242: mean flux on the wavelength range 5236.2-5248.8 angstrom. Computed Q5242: 21.7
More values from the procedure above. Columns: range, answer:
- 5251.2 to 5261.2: 22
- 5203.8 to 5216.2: 21.6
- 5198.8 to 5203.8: 22.7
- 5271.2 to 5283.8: 21.7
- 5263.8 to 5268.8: 21.7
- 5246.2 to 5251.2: 22.7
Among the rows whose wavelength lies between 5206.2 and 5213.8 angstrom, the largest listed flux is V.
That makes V 22.16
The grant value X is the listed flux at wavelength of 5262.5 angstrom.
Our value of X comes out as 21.34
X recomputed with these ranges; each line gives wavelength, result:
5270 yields 19.8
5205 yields 21.76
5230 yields 22.49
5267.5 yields 22.18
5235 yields 20.1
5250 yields 23.16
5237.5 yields 21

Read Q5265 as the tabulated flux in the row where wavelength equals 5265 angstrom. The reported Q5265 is 21.28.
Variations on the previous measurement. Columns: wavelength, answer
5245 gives 21.75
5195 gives 18.62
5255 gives 21.19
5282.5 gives 20.17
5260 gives 22.1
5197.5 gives 19.14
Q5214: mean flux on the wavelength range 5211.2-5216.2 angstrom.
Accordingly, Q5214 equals 22.1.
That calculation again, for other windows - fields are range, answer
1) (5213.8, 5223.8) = 22.5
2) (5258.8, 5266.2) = 21.6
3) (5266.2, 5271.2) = 21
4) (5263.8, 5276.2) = 21.5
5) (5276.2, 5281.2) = 21.9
